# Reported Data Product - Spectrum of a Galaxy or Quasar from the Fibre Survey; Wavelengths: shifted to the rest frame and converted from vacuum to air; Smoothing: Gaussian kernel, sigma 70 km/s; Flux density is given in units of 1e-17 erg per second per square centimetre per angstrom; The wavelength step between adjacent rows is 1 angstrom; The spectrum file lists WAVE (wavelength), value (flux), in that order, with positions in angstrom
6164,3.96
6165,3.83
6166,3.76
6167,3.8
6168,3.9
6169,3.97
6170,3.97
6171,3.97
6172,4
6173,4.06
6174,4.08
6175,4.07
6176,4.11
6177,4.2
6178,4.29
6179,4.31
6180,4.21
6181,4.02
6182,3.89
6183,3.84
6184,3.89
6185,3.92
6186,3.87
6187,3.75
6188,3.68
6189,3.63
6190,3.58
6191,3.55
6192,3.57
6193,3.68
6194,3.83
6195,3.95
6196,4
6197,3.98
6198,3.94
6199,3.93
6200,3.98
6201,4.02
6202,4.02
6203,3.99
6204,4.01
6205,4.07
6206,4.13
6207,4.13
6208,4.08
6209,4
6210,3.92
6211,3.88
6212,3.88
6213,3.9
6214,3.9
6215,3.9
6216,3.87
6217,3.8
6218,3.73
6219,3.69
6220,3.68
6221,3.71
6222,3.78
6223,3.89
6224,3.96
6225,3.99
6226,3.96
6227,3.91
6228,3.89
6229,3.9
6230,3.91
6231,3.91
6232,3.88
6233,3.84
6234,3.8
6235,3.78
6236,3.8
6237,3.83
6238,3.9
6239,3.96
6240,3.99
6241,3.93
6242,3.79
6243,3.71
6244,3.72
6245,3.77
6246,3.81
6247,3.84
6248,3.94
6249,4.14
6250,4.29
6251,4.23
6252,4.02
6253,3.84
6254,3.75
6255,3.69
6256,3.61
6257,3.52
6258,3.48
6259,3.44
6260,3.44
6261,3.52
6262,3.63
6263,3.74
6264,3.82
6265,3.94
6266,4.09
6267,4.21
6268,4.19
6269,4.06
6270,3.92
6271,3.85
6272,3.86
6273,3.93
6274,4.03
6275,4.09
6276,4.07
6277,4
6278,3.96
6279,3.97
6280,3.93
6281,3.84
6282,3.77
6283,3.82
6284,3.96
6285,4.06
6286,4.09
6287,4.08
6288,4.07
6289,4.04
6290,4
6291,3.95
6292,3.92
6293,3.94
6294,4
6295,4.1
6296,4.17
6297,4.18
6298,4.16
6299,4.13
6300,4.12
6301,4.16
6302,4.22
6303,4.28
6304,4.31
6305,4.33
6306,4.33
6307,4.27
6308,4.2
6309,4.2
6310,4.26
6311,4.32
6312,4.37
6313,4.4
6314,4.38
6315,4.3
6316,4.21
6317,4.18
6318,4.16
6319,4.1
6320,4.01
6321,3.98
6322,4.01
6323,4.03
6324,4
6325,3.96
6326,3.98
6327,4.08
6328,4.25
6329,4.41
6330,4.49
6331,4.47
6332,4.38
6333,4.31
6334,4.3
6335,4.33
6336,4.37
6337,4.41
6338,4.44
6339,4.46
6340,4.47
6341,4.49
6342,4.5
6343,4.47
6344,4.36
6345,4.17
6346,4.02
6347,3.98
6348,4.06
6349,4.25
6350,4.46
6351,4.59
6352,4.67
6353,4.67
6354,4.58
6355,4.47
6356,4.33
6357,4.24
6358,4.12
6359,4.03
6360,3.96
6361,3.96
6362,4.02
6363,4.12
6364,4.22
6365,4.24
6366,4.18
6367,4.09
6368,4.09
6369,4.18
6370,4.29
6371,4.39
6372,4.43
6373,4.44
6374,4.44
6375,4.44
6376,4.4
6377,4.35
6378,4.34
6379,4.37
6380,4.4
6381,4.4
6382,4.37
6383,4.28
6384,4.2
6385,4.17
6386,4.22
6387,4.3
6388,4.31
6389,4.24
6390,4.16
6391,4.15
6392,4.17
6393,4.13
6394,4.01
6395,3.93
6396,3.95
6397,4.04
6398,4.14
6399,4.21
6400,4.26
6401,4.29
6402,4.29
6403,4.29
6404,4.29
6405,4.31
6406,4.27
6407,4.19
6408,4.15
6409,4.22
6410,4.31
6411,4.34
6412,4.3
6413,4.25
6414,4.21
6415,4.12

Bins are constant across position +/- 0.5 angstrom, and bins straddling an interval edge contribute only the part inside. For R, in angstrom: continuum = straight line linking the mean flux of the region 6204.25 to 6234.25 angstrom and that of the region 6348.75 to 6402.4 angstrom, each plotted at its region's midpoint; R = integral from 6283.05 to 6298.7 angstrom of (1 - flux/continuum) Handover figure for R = 0.1 angstrom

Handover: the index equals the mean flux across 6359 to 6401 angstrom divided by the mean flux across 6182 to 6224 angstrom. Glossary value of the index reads 1.09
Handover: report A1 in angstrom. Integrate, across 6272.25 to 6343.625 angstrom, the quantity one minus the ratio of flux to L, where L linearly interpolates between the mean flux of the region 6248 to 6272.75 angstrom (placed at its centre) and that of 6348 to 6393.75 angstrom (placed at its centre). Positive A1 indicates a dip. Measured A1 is -2.34 angstrom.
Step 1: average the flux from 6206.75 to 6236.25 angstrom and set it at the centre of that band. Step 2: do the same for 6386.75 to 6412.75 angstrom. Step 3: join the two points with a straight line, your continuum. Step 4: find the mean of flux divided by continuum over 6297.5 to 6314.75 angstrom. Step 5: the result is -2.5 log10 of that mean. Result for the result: -0.06 mag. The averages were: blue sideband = 3.87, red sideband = 4.2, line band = 4.26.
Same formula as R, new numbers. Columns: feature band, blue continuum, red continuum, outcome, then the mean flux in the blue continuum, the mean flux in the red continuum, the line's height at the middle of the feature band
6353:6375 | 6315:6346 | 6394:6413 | -0.06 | 4.26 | 4.21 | 4.23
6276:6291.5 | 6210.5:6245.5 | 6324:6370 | 0.30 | 3.85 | 4.28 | 4.05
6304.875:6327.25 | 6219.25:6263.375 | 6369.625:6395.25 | -0.60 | 3.82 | 4.29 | 4.07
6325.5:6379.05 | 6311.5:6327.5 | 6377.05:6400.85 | -1.75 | 4.13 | 4.21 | 4.17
